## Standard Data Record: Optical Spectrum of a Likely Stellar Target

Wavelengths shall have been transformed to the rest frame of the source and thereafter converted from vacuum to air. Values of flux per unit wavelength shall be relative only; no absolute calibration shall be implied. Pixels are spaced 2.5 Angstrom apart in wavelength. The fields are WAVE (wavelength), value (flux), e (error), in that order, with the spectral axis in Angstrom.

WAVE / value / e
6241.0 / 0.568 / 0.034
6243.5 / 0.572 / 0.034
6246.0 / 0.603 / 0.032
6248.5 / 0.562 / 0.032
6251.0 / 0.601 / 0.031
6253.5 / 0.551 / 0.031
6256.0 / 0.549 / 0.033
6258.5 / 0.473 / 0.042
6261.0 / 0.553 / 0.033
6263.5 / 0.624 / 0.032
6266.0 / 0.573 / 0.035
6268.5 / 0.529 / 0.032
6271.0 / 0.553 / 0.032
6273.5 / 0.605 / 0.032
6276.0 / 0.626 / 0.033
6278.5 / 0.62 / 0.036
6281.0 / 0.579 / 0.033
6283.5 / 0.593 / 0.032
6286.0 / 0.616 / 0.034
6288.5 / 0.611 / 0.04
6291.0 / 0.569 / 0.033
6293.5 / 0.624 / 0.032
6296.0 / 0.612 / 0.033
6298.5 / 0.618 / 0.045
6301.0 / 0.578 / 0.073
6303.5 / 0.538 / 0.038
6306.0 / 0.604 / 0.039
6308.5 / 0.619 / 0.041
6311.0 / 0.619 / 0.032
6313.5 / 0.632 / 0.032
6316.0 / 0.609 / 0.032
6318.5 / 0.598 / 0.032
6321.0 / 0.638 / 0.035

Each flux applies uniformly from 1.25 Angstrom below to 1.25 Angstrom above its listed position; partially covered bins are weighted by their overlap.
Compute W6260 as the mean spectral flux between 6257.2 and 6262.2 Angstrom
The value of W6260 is 0.513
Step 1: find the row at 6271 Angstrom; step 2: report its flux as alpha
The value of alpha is 0.553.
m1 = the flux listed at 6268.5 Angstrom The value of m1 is 0.529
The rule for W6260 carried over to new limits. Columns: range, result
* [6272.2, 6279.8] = 0.616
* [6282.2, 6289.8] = 0.606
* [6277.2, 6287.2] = 0.602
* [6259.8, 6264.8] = 0.589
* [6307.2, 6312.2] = 0.619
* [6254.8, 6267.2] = 0.554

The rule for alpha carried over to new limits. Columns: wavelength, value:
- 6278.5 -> 0.62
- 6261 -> 0.553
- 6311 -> 0.619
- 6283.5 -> 0.593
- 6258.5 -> 0.473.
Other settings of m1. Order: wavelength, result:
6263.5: 0.624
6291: 0.569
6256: 0.549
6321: 0.638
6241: 0.568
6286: 0.616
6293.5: 0.624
